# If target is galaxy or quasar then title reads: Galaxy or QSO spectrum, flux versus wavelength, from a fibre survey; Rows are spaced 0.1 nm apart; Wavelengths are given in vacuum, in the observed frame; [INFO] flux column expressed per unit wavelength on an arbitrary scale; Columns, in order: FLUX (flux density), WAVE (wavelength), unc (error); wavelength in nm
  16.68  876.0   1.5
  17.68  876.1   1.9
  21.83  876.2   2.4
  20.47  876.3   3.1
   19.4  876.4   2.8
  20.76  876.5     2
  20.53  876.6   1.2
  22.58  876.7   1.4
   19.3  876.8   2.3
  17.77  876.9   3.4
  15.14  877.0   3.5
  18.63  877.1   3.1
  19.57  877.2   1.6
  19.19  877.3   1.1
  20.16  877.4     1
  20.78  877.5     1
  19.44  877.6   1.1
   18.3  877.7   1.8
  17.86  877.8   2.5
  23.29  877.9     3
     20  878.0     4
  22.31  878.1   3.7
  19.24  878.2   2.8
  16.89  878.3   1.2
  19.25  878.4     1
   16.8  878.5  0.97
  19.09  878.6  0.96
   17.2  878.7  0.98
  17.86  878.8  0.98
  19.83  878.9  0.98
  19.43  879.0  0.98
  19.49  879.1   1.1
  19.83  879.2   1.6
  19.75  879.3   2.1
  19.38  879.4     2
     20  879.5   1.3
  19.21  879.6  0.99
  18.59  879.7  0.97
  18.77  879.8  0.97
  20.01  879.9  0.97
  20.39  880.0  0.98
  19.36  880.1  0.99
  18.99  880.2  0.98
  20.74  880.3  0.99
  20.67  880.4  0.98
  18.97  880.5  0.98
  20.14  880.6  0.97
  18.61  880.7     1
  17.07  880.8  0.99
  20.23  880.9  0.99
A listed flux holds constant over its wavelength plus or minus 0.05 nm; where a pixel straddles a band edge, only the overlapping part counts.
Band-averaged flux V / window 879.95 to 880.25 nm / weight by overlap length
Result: 19.6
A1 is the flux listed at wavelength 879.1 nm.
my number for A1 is 19.49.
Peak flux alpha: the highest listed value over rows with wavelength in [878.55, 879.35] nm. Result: 19.83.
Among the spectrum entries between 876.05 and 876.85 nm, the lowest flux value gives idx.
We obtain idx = 17.68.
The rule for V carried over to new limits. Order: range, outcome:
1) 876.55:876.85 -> 20.8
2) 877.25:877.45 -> 19.7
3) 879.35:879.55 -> 19.7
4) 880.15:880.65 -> 19.9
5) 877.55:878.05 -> 19.8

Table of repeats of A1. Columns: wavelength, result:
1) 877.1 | 18.63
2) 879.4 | 19.38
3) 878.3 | 16.89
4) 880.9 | 20.23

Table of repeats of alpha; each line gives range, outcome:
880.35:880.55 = 20.67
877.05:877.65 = 20.78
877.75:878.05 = 23.29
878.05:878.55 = 22.31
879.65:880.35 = 20.74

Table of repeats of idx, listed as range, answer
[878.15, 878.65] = 16.8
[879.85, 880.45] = 18.99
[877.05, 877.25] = 18.63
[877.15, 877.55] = 19.19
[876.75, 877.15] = 15.14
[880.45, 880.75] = 18.61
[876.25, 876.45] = 19.4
